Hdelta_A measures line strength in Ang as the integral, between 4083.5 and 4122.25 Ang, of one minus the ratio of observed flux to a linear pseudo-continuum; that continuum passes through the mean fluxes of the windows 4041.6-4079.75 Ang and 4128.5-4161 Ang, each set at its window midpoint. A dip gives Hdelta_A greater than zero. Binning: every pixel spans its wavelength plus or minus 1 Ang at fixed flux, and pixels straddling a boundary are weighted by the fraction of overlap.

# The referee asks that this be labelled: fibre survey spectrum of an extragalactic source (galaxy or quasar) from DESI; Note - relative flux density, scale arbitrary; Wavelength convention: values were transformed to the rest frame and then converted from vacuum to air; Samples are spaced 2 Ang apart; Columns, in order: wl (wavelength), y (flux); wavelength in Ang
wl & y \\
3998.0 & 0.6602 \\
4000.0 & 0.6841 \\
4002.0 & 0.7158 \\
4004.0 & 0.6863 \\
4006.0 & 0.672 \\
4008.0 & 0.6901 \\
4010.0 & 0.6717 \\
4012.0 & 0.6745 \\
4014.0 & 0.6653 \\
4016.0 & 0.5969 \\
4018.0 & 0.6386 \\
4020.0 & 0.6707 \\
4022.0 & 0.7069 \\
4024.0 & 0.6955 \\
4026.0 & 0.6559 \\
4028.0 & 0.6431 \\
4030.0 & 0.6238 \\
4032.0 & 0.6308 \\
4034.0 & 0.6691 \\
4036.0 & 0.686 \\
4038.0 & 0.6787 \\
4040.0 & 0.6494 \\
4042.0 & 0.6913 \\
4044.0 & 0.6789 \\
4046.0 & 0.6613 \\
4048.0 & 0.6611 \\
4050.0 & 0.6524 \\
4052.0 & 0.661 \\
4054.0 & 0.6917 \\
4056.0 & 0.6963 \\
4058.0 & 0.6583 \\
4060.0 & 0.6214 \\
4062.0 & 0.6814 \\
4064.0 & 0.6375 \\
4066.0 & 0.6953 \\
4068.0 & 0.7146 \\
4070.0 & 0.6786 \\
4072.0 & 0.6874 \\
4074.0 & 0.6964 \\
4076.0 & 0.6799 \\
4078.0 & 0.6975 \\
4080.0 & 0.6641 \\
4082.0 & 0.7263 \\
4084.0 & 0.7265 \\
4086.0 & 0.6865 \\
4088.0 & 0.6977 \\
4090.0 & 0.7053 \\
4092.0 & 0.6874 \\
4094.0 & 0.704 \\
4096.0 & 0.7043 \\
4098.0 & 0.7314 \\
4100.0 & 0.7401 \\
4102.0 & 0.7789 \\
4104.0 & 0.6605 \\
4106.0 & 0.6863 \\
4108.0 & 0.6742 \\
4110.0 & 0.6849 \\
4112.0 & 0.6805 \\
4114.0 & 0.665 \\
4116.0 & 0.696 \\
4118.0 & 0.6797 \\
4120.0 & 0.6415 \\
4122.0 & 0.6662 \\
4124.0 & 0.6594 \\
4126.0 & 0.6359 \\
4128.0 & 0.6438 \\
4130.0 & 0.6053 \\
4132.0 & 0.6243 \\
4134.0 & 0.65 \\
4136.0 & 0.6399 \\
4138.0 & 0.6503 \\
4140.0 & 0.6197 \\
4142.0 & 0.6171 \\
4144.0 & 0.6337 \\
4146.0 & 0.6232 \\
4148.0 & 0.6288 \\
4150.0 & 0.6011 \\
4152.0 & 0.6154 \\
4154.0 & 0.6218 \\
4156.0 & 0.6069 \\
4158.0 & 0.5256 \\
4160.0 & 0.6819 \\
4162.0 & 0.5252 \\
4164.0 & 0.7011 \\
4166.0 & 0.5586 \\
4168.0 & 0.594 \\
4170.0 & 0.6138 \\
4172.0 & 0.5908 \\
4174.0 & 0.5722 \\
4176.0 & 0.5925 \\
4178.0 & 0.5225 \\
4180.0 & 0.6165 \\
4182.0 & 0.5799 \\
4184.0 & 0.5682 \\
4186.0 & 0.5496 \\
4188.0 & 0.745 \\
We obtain -2.8 Ang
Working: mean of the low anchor 0.675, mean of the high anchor 0.622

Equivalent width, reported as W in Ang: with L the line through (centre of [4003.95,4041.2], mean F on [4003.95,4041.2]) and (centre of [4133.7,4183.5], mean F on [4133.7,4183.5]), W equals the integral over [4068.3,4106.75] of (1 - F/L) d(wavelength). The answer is -4.0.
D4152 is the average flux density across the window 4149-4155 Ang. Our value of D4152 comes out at 0.613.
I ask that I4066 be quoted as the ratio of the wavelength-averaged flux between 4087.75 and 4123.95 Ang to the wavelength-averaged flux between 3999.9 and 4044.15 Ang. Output 1.04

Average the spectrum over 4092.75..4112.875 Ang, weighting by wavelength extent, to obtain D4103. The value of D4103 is 0.704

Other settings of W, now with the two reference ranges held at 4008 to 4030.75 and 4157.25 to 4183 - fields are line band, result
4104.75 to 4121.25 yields -1.6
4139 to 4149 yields -0.4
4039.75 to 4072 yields -1.4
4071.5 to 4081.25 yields -0.8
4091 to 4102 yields -1.7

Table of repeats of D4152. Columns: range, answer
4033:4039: 0.678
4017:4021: 0.655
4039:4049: 0.668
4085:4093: 0.694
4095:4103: 0.739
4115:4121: 0.672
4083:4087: 0.707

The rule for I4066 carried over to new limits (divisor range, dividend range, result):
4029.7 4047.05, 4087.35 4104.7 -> 1.07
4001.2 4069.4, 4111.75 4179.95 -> 0.93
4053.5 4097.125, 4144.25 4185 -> 0.87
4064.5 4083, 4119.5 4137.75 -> 0.93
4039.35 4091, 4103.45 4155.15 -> 0.95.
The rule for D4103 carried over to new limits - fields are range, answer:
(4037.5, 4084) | 0.678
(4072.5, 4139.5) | 0.681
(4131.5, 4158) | 0.622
